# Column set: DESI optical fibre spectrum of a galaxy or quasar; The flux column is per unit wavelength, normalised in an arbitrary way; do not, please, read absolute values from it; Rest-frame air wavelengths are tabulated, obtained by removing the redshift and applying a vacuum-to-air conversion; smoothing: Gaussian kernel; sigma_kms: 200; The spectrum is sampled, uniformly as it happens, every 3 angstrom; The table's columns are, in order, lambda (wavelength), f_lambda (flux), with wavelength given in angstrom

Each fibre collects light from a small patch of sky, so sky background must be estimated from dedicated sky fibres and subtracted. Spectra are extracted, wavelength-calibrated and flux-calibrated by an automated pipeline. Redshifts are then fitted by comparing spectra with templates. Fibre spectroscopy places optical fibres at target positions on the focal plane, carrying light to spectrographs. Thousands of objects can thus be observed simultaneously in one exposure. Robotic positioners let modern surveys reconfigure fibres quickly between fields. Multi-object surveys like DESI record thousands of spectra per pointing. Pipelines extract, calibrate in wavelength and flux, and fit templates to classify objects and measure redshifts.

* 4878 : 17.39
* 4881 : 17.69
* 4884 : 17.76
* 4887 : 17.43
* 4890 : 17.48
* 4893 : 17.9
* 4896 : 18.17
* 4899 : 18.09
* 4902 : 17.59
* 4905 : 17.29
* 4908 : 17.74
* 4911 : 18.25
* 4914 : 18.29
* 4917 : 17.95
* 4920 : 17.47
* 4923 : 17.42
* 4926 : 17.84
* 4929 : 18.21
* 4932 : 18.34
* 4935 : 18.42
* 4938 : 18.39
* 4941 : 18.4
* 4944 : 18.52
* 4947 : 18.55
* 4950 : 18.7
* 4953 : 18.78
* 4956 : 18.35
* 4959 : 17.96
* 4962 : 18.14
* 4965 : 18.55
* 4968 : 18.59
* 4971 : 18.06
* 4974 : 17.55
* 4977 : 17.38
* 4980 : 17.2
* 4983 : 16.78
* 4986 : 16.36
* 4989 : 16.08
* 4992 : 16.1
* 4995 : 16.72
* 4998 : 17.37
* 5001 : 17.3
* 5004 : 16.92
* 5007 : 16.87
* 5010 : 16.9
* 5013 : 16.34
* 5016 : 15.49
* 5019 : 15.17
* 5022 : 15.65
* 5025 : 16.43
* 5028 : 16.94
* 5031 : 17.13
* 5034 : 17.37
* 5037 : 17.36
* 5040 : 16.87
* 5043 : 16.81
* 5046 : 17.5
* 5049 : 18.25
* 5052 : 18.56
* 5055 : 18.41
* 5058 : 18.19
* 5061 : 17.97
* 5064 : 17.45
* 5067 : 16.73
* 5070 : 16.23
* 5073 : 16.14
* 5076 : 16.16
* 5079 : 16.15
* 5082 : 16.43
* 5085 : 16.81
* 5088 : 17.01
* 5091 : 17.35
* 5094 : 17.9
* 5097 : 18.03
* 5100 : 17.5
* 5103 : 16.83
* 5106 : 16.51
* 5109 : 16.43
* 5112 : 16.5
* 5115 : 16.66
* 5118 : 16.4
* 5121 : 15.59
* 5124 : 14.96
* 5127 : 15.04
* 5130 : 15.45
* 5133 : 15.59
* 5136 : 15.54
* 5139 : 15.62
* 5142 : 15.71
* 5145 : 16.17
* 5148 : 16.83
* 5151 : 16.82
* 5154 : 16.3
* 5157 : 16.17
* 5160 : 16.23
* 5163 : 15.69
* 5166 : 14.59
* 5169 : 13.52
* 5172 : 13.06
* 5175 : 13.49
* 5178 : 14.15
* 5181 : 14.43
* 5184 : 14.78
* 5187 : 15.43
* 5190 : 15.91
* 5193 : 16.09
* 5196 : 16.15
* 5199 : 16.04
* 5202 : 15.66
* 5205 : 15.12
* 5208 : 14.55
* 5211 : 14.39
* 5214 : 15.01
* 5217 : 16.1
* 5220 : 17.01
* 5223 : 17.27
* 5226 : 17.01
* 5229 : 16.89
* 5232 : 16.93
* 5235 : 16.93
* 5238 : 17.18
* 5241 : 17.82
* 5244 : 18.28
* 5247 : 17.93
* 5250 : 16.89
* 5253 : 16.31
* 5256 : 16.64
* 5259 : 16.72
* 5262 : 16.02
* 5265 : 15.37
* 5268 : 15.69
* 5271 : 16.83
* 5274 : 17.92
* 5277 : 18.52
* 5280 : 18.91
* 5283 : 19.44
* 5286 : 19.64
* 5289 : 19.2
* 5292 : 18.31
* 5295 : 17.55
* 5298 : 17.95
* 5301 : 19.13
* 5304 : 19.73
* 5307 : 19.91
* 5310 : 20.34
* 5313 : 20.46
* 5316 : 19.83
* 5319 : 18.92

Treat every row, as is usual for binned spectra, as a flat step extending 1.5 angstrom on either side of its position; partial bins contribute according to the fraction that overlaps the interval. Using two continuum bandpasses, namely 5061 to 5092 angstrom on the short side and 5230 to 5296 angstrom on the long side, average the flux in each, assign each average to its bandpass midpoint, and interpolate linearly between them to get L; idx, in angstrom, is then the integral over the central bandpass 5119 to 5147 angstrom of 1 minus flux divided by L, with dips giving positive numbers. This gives 2.3 angstrom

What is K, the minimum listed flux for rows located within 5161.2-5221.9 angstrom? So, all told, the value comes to 13.06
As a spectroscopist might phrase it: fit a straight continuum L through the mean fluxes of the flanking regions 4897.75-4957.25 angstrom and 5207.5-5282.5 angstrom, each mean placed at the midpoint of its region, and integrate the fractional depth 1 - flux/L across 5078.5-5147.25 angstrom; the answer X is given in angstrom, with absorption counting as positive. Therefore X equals 3.99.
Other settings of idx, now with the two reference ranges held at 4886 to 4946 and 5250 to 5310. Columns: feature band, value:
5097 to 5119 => 1.4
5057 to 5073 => 0.7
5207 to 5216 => 1.6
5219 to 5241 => 1.0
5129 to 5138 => 1.2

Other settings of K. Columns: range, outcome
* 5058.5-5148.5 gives 14.96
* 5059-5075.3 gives 16.14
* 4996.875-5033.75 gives 15.17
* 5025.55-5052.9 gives 16.81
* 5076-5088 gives 16.15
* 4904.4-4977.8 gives 17.29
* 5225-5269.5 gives 15.37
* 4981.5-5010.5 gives 16.08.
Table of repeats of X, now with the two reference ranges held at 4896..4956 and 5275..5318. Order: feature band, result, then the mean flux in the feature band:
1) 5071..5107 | 3.28 angstrom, 16.9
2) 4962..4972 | -0.07 angstrom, 18.4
